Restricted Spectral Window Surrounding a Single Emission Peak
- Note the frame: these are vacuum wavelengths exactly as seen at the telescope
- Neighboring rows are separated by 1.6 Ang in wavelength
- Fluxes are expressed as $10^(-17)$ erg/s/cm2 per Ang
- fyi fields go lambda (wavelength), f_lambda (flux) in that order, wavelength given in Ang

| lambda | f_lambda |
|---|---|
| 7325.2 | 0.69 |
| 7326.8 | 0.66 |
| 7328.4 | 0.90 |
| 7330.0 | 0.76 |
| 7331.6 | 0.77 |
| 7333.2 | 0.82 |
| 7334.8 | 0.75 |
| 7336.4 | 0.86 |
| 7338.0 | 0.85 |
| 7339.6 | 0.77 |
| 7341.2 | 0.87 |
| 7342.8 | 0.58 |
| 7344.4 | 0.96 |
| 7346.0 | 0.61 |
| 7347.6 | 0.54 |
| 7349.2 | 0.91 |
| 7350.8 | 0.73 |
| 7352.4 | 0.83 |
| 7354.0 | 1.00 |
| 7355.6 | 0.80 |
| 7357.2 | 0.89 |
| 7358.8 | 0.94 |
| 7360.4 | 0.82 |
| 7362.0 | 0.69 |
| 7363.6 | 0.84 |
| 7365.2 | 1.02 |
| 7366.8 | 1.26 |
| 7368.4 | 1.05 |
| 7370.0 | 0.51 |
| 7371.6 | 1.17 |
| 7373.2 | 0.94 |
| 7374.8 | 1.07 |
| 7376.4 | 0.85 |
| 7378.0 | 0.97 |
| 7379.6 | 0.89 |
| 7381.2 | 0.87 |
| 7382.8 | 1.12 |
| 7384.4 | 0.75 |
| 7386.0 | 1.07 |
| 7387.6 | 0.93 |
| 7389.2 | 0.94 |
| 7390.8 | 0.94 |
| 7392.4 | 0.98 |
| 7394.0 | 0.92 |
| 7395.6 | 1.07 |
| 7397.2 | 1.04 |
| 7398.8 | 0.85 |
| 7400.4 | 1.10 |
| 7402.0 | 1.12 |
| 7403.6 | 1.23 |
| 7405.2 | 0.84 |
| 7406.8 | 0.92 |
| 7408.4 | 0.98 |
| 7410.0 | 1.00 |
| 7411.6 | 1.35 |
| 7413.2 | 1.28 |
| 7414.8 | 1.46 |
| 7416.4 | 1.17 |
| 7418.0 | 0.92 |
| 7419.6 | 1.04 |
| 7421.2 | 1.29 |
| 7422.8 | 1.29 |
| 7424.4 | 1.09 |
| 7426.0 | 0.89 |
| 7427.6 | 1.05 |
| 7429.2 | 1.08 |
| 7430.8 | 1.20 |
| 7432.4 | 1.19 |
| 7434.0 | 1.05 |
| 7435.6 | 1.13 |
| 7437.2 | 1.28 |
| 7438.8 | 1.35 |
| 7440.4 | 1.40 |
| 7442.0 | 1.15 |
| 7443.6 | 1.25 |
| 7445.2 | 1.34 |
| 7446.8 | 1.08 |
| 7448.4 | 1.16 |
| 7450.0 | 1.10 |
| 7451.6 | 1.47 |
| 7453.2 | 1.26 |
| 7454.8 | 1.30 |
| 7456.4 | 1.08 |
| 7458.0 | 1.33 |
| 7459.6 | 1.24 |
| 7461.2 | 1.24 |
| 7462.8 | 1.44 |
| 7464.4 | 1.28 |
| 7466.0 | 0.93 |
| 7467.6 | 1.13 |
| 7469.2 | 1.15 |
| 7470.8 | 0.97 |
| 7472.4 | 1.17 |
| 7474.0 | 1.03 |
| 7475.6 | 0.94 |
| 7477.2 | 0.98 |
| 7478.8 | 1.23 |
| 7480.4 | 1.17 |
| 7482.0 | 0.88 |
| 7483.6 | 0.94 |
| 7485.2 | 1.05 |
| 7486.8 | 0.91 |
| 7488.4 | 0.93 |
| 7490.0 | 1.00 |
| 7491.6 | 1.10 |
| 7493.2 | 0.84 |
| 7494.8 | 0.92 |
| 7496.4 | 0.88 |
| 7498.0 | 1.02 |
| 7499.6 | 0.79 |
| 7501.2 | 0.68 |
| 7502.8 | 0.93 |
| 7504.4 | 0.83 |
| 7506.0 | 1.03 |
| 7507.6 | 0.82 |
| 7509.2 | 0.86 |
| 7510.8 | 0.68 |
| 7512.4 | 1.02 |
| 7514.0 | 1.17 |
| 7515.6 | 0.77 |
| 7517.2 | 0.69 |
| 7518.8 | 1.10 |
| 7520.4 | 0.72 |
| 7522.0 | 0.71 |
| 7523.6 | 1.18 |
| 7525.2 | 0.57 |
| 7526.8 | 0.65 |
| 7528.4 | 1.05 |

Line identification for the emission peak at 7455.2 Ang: Mg II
